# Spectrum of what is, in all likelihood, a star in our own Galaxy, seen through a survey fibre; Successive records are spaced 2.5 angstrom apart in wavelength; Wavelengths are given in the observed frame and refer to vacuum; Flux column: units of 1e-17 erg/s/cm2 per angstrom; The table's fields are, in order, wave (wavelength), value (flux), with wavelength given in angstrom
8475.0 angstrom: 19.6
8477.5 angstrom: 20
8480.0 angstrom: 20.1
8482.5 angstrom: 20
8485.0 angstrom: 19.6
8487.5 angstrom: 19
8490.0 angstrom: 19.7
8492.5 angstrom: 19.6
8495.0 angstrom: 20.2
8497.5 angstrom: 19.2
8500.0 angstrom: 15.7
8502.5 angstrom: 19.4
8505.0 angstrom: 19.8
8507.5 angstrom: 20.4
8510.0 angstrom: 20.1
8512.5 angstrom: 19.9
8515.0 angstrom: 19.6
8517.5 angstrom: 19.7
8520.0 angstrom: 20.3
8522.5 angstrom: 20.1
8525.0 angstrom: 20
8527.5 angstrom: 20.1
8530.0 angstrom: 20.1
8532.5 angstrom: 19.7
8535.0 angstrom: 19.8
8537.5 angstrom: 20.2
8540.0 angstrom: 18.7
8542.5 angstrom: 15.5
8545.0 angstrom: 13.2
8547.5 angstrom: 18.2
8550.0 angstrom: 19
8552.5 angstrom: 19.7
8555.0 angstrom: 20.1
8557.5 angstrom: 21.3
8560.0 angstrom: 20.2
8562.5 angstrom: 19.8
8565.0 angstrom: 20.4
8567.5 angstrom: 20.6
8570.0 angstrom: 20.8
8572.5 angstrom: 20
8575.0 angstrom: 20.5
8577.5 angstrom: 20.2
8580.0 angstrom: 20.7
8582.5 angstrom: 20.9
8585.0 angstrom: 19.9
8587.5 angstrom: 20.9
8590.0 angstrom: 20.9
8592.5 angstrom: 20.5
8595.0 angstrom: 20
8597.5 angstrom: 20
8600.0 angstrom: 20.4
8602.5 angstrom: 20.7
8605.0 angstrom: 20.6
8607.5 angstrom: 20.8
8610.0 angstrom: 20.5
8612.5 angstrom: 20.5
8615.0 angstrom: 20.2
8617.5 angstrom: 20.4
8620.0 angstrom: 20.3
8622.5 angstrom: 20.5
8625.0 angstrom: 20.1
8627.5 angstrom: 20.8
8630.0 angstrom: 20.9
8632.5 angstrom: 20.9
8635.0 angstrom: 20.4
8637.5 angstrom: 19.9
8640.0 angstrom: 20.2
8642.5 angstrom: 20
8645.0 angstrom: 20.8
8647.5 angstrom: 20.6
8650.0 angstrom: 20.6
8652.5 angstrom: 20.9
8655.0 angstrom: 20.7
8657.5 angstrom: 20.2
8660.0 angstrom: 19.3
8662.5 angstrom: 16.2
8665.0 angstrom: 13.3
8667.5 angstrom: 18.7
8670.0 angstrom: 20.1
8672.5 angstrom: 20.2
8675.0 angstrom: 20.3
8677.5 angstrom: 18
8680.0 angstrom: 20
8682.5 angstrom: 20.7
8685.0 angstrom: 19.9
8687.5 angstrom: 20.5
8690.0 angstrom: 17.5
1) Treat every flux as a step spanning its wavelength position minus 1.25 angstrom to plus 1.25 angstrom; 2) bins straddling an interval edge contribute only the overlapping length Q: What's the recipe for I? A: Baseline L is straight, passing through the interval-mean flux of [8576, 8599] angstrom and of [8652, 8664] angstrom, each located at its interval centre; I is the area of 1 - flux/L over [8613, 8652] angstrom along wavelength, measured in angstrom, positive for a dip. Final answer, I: -1.54 angstrom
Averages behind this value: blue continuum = 20.4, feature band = 20.4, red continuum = 19.2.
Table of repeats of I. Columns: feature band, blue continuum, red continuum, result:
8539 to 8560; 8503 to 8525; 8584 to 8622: 1.91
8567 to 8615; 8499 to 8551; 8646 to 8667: -3.72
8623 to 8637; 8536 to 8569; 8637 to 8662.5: -0.47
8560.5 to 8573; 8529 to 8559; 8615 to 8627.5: -0.70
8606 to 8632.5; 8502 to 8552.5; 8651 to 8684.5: -1.87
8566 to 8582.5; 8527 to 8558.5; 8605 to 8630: -0.81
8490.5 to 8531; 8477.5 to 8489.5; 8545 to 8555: -1.00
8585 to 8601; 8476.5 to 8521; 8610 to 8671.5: -0.52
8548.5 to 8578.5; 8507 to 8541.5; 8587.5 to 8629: -0.08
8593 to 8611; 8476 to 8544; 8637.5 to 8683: -0.88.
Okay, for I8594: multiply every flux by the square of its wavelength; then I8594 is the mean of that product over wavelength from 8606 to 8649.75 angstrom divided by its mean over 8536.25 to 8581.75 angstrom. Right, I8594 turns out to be 1.1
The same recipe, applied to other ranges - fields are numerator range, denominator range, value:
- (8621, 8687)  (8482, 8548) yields 1.07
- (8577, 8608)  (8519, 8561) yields 1.08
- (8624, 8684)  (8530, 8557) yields 1.09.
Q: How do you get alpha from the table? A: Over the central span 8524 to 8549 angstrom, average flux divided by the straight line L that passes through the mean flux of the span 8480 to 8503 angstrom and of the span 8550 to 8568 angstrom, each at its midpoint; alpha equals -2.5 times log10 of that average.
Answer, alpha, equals 0.07 mag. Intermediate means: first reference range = 19.2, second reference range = 20.2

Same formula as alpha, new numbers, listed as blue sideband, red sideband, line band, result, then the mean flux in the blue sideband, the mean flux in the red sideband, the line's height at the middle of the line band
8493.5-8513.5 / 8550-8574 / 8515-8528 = -0.02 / 19.3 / 20.3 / 19.6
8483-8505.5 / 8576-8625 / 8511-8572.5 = 0.01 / 19.1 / 20.5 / 19.7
